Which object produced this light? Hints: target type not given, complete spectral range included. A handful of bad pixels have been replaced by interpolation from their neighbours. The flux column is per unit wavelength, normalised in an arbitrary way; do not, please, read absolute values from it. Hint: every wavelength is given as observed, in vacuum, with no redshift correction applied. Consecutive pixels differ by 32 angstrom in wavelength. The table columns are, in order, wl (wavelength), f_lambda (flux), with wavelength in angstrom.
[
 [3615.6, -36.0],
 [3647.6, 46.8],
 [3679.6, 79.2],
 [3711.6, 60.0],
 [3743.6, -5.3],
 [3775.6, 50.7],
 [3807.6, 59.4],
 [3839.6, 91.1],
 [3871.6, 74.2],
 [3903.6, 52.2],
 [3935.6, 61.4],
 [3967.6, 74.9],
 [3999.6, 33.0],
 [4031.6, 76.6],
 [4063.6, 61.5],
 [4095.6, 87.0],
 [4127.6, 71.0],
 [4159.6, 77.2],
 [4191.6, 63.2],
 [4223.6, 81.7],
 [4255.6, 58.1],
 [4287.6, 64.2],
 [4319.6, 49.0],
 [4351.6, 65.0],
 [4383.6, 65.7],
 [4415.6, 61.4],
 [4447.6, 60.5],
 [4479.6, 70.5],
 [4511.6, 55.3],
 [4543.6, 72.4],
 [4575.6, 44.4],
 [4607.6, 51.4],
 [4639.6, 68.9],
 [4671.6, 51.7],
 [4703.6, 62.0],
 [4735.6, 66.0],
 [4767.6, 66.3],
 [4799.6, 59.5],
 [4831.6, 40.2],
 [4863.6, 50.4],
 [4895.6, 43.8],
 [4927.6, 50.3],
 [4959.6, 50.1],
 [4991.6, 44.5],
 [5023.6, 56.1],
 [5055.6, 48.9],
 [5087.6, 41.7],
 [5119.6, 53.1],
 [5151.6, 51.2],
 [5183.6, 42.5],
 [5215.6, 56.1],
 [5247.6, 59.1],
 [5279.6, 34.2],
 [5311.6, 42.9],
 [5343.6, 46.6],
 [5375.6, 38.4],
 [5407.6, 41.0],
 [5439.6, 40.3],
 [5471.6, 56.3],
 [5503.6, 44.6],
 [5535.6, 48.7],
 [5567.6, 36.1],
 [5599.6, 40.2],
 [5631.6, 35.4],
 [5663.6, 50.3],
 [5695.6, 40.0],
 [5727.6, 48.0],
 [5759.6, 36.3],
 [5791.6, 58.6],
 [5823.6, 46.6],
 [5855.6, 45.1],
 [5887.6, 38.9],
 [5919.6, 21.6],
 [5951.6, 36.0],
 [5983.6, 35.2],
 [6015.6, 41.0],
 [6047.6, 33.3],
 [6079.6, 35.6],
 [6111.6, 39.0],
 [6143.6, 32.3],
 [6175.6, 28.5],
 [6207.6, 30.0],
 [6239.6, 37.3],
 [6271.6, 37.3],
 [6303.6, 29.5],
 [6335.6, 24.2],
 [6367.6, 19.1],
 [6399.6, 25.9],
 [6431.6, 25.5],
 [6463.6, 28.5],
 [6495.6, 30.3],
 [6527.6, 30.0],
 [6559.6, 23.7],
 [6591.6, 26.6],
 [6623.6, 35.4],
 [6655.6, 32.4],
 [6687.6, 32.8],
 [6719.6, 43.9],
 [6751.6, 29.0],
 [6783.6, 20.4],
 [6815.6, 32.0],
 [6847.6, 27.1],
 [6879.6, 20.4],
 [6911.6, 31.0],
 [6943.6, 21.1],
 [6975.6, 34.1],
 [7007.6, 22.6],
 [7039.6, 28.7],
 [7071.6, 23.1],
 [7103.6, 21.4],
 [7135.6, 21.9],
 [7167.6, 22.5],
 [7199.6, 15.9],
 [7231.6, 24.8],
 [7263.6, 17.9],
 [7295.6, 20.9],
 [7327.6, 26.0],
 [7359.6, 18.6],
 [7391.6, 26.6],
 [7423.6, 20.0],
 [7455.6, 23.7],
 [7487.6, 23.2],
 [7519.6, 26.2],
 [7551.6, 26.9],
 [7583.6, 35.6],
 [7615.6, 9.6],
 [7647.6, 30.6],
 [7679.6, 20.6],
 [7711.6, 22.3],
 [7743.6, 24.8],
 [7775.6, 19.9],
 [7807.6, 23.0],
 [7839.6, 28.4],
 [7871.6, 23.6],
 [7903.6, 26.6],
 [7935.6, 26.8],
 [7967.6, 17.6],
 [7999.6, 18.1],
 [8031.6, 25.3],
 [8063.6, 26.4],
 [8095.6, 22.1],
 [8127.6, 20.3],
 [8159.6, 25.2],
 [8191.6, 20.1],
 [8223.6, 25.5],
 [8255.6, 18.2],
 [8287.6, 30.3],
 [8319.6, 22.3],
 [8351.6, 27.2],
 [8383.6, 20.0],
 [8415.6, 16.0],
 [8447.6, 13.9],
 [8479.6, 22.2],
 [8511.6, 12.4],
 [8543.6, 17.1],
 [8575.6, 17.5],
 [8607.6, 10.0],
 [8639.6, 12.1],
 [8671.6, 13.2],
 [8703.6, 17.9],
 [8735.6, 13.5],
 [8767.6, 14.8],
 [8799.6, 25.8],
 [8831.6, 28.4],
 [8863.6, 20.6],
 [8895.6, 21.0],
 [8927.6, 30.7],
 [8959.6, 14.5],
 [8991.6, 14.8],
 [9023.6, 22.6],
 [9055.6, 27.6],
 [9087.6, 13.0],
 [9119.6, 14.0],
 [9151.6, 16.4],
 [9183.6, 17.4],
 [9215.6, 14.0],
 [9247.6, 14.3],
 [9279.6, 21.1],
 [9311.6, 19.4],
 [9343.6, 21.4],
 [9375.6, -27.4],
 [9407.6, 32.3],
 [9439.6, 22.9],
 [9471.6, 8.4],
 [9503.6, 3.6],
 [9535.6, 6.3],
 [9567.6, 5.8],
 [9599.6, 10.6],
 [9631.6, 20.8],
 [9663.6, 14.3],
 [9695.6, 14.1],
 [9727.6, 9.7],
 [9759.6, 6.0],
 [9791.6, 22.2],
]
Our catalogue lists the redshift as 0.02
